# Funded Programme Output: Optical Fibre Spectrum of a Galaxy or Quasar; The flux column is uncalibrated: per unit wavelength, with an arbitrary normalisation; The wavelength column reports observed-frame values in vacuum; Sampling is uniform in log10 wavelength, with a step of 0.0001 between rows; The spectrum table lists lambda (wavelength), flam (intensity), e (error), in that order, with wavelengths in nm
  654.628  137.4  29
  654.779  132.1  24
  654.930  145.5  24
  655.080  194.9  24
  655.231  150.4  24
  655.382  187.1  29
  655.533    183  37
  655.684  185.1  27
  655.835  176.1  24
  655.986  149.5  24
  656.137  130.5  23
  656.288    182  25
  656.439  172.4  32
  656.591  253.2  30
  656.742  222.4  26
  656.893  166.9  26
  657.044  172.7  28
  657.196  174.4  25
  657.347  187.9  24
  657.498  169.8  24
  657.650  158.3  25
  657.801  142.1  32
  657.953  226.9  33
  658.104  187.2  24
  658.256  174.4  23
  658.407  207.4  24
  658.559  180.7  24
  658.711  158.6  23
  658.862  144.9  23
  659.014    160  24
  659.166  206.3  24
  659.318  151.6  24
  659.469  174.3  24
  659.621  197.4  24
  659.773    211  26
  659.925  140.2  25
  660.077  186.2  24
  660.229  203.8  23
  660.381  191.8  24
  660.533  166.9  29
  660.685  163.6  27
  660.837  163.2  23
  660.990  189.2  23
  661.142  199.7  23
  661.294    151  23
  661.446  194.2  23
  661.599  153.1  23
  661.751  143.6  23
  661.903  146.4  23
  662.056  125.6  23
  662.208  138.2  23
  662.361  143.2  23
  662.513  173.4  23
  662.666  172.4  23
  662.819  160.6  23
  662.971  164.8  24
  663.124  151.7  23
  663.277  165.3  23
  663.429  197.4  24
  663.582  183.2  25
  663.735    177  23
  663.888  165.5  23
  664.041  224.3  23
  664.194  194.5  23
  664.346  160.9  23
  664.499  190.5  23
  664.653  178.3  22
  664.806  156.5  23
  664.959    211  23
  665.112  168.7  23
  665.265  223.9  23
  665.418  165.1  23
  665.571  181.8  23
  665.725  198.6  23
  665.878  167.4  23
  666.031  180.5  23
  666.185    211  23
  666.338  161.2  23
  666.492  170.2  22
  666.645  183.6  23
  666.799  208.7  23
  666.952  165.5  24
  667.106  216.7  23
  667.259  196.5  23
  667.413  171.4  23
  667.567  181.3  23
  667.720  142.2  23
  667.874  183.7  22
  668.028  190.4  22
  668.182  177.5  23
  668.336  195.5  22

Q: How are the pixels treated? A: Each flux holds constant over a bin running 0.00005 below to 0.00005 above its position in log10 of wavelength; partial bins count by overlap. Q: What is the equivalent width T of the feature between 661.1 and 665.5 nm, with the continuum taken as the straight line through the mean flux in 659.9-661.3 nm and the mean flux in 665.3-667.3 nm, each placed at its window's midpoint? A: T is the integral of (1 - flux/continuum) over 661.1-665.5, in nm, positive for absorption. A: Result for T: 0.25 nm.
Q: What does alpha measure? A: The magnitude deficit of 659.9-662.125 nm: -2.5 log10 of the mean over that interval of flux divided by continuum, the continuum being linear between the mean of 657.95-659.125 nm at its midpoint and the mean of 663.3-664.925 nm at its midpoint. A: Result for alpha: 0.07 mag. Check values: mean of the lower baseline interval 178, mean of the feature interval 169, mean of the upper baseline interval 183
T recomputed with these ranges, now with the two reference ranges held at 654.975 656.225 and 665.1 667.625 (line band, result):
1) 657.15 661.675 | -0.06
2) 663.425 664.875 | 0.00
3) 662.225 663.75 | 0.11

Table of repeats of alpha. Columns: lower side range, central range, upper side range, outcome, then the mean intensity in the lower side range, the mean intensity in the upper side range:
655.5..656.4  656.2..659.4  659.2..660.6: -0.04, 167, 181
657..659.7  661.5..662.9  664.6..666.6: 0.19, 176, 183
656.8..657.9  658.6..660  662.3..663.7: -0.02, 170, 169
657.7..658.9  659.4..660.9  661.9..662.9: -0.08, 178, 152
